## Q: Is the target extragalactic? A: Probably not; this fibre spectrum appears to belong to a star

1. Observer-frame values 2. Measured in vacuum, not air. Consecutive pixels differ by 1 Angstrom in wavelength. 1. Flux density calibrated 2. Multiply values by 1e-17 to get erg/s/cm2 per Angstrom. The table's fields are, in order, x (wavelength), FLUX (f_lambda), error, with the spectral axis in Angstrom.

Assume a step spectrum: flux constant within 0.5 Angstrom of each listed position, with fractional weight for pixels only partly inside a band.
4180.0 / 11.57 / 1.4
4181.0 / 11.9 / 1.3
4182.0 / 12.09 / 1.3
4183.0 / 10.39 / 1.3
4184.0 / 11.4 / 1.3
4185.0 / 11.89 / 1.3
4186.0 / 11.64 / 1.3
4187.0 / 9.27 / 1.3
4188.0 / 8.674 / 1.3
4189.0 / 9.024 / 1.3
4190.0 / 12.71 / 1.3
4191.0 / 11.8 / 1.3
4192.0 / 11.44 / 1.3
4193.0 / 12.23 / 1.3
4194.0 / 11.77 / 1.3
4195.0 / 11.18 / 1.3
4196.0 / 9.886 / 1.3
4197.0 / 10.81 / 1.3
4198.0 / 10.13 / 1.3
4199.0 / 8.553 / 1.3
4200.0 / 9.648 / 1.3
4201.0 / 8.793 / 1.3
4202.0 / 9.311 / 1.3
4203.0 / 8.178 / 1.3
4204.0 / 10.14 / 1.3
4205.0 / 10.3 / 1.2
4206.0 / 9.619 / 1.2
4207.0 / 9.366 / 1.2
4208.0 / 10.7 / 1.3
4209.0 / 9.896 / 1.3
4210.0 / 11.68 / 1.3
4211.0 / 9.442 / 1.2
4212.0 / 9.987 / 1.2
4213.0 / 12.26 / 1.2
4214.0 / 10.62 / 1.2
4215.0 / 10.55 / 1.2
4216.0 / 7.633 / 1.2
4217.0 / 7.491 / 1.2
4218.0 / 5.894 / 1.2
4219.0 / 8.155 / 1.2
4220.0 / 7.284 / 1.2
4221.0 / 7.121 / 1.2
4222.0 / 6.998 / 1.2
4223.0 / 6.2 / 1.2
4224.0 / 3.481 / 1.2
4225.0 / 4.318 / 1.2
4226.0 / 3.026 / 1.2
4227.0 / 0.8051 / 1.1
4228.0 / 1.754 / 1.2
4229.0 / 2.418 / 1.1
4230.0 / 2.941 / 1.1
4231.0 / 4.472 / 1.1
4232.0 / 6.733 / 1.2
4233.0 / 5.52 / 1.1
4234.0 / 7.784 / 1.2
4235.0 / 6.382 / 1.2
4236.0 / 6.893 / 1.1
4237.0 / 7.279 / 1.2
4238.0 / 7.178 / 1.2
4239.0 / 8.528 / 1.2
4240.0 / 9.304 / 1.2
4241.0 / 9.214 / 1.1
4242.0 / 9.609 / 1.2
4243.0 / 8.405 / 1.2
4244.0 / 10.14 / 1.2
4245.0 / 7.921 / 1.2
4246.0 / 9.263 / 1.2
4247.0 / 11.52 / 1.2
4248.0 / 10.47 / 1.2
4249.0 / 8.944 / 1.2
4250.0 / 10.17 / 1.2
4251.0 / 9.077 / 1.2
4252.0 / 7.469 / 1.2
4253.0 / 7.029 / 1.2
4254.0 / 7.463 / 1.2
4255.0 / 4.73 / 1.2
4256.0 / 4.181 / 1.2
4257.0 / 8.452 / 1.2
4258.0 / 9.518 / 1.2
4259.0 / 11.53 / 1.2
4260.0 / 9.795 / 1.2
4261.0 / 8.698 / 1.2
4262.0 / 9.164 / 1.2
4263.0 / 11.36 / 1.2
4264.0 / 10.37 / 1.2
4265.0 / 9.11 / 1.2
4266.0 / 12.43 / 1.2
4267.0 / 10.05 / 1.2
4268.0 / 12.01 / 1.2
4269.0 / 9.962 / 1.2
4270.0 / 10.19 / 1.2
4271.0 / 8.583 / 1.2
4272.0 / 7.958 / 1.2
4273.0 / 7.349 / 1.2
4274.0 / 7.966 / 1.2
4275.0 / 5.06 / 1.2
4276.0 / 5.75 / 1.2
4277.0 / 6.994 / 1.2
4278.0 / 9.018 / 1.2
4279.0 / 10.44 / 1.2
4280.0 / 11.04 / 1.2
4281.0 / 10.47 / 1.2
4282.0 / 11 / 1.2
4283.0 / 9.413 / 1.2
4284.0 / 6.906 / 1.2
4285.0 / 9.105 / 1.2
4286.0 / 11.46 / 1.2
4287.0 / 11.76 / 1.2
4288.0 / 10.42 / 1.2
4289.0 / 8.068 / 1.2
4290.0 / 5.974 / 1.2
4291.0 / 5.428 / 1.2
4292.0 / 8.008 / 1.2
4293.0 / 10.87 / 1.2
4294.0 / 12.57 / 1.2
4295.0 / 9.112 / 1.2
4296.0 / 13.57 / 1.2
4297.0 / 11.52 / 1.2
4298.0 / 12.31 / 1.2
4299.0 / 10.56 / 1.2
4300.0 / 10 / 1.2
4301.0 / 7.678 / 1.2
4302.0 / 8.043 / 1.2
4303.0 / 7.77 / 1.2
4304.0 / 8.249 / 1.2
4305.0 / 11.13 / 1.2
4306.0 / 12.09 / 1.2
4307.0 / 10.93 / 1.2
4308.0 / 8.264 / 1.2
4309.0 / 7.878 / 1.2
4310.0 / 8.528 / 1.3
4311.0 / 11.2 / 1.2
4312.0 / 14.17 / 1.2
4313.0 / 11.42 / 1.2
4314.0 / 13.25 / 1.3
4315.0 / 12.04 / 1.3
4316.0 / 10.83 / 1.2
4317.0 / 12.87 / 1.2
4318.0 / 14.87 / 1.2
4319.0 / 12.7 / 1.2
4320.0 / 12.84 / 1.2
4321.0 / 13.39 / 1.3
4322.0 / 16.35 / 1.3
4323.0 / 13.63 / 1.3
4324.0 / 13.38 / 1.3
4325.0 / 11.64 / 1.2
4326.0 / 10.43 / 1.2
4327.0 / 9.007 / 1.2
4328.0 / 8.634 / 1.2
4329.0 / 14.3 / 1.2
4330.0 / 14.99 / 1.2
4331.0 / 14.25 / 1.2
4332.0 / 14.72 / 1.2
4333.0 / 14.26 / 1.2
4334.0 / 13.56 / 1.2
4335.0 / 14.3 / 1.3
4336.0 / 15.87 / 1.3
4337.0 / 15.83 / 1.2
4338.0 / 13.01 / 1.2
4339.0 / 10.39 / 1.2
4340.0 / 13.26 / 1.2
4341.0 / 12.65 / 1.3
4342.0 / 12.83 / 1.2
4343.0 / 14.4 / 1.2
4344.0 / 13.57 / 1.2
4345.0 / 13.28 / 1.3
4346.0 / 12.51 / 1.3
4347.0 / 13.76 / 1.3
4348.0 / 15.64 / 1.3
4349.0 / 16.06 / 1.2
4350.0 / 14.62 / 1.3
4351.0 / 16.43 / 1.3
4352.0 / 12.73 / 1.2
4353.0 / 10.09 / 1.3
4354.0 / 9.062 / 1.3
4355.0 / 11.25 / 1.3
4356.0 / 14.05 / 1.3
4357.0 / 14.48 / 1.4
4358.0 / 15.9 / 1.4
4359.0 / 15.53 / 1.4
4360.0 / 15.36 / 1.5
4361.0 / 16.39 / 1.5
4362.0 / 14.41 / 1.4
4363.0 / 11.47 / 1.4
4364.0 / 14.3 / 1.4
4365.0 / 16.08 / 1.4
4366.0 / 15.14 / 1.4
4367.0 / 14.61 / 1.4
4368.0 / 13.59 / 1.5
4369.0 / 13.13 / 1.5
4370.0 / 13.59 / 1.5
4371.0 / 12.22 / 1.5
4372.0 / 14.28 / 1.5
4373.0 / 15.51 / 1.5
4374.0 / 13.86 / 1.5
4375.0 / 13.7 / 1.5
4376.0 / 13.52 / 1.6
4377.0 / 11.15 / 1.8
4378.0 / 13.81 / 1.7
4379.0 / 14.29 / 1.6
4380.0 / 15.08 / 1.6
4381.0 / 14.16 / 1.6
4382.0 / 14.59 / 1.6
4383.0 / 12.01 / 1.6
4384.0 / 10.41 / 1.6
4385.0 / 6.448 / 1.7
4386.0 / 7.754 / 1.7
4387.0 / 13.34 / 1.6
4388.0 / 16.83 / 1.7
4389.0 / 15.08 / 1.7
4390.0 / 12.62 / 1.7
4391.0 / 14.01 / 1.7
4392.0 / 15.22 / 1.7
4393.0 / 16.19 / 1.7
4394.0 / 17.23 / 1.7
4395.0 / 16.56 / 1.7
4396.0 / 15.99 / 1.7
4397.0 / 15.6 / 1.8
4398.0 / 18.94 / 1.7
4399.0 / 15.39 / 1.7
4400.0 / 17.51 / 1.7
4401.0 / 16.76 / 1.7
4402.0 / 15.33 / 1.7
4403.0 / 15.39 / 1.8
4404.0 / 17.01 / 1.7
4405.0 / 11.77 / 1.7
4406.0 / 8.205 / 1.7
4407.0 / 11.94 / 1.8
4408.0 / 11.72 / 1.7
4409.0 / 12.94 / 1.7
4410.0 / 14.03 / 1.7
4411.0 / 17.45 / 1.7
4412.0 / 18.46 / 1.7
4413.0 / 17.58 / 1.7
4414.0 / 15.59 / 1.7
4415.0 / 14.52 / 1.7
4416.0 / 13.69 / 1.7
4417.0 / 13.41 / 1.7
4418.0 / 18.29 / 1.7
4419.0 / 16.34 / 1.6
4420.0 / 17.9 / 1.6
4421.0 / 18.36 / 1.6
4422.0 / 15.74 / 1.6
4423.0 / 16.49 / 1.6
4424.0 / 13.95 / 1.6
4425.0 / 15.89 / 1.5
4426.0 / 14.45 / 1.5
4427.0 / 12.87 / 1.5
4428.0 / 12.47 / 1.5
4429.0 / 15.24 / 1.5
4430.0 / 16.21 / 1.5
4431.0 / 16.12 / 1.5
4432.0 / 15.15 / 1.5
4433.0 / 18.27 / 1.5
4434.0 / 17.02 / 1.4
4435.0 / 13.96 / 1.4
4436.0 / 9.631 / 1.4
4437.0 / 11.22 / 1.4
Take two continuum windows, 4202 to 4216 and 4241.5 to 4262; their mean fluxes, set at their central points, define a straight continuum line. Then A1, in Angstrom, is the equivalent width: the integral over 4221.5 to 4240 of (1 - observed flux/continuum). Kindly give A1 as 8.09 Angstrom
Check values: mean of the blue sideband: 10.1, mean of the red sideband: 8.73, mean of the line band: 5.26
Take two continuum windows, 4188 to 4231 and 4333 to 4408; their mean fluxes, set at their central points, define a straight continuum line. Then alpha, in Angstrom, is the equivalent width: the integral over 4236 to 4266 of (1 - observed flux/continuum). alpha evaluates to 3.03 Angstrom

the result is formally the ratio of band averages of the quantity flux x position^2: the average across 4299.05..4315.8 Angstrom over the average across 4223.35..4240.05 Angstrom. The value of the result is 2.1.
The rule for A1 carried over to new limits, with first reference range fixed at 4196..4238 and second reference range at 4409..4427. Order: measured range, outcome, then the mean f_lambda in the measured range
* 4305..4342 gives -1.7 Angstrom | 12.5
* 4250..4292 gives 4.0 Angstrom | 8.85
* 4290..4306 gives 1.7 Angstrom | 9.74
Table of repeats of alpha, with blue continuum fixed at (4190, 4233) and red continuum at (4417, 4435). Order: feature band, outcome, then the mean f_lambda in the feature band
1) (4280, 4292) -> 1.9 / 9.13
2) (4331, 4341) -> -1.0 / 13.9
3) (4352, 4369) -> -0.4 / 13.8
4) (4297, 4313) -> 2.1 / 10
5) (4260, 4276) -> 1.5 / 9.25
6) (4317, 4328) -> -0.5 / 12.6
